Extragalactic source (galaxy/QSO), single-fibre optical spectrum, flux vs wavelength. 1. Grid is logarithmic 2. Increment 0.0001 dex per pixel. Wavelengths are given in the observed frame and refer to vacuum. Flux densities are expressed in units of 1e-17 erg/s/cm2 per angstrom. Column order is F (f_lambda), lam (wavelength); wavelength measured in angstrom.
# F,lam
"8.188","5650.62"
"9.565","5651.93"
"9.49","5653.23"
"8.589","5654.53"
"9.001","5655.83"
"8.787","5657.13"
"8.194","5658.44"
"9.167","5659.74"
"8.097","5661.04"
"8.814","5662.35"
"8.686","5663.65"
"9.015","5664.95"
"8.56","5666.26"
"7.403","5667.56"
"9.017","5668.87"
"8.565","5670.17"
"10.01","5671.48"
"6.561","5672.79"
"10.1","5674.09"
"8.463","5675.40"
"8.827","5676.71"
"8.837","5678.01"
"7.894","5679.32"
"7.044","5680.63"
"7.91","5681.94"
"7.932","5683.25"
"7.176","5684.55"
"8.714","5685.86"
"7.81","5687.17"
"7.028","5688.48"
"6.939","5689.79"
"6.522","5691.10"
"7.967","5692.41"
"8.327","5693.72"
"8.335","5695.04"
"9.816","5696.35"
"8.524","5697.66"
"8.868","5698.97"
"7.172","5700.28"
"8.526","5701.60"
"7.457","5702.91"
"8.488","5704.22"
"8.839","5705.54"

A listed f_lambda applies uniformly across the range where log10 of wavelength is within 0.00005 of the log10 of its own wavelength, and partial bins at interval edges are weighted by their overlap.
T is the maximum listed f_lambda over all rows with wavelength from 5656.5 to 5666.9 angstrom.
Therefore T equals 9.167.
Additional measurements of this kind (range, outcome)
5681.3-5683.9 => 7.932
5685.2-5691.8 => 8.714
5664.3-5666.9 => 9.015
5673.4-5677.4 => 10.1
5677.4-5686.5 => 8.837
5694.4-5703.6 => 9.816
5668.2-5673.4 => 10.01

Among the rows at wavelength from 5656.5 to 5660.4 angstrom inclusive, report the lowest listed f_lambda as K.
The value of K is 8.194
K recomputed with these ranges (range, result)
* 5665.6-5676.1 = 6.561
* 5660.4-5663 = 8.097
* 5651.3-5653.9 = 9.49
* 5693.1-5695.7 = 8.327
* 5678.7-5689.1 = 7.028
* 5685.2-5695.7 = 6.522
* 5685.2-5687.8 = 7.81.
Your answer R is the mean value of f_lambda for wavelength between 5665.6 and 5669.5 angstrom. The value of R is 8.31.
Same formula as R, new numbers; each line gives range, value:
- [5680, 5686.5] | 7.76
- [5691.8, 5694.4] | 8.13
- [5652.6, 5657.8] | 8.96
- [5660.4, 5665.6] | 8.66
